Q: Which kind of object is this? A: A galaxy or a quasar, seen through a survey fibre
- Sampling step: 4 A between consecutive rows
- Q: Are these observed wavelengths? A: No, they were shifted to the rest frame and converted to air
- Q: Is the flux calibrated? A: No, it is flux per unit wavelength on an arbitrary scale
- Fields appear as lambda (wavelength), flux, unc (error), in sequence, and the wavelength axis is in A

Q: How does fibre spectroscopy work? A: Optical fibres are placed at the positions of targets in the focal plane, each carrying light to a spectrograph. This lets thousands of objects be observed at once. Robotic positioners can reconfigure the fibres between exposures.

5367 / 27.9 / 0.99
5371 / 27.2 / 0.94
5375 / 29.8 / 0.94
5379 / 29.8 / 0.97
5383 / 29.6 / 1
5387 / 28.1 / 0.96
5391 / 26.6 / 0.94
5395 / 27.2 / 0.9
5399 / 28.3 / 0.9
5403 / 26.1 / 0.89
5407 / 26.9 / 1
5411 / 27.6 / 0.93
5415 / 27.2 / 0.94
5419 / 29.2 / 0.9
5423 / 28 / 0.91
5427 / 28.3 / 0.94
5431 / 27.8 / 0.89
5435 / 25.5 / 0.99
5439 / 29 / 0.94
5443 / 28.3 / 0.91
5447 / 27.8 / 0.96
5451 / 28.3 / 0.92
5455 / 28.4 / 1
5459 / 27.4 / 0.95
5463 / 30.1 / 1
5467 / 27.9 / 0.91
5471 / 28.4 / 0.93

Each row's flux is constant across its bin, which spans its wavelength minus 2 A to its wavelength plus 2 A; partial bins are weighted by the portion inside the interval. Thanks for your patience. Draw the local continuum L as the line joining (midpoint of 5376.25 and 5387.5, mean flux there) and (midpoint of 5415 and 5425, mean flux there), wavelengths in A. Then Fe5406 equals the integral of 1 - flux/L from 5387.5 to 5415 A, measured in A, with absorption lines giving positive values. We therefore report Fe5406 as 1.6 A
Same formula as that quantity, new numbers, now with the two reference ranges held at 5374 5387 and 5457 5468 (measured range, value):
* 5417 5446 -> 0.9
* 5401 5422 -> 1.2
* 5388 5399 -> 0.8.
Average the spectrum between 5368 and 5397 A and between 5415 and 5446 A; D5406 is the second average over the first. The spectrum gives 0.99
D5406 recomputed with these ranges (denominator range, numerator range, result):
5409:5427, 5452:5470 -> 1.01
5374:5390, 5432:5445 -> 0.95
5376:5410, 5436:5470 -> 1.02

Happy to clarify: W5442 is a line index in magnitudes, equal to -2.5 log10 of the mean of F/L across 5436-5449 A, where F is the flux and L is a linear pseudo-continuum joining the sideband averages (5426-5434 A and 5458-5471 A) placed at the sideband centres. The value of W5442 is -0.01 mag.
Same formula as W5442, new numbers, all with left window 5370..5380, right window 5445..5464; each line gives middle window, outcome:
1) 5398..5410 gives 0.07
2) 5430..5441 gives 0.04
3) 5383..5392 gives 0.04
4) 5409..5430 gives 0.02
